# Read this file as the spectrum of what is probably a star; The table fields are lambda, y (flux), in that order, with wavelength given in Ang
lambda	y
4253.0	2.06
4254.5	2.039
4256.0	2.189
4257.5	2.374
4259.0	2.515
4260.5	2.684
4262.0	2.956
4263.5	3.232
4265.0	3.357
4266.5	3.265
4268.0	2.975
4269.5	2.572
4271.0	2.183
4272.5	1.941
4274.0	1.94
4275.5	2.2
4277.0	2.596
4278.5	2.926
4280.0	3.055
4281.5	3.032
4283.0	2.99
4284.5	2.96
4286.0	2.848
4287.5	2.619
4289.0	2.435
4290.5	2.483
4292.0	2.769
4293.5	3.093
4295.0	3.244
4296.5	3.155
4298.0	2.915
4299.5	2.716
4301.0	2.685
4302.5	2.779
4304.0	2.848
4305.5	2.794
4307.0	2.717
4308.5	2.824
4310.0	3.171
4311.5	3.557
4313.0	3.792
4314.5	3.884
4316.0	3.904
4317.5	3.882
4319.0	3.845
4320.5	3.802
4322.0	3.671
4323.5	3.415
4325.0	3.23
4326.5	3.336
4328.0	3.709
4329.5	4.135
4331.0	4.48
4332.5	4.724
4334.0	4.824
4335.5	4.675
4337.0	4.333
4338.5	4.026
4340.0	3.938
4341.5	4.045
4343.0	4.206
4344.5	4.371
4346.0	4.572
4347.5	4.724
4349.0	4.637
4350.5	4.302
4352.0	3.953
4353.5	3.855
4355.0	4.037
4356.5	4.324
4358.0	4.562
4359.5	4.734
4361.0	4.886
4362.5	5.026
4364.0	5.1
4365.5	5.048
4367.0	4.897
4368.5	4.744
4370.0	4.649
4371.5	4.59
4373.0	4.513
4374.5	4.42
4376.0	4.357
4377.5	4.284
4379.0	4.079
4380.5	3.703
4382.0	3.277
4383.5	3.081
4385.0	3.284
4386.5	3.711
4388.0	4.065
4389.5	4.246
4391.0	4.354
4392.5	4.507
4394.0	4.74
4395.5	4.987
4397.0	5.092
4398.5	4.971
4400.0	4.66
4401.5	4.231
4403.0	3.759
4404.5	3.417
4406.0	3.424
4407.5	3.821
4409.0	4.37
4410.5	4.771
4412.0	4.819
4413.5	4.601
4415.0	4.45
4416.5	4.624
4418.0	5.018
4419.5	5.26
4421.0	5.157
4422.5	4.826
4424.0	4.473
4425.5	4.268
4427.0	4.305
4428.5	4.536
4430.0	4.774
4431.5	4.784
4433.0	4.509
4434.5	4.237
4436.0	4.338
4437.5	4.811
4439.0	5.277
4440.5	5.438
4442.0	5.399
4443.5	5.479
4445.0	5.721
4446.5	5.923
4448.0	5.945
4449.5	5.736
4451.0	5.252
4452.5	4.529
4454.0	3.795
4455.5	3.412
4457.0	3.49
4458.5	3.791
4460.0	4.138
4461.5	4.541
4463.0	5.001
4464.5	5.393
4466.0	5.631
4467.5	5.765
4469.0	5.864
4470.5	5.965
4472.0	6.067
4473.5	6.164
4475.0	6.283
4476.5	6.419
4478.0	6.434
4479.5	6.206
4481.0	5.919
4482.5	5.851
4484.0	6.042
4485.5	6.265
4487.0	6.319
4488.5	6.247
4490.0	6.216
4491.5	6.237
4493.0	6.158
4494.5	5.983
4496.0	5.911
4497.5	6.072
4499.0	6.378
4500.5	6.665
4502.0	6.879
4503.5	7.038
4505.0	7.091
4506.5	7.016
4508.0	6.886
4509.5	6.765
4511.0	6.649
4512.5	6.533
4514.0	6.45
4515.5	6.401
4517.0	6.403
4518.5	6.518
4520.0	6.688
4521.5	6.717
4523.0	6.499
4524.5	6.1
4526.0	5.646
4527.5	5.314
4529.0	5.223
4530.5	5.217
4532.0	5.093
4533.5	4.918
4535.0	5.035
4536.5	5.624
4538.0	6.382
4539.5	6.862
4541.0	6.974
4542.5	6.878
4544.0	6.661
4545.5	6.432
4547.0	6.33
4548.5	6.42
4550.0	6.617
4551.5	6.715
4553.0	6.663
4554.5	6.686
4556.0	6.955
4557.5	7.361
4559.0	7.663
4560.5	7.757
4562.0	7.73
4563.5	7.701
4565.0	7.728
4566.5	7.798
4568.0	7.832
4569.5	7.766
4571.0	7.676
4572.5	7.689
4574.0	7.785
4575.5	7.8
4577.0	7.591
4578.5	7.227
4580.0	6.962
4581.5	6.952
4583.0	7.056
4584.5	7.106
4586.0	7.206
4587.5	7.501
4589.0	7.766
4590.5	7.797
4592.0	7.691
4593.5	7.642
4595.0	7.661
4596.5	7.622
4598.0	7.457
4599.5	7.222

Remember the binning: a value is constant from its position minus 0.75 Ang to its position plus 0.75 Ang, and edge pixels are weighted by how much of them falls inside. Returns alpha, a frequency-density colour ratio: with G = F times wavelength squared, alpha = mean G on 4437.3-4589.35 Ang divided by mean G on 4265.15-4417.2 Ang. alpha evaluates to 1.79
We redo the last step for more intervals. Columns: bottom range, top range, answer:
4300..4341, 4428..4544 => 1.70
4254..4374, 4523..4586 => 2.13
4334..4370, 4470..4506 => 1.49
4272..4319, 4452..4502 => 2.08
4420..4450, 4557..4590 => 1.60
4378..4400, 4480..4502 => 1.55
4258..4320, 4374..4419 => 1.52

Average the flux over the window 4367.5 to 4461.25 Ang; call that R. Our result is 4.5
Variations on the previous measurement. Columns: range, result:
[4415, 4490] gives 5.22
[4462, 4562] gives 6.3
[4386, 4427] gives 4.47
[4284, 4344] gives 3.47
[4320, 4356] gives 4.13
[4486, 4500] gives 6.18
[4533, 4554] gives 6.34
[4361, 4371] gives 4.9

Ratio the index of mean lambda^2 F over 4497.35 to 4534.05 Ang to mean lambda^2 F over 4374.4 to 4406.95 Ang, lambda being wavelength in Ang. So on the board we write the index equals 1.6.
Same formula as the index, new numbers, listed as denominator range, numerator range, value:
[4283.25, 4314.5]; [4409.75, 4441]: 1.70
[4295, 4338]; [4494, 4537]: 1.90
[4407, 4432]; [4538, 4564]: 1.58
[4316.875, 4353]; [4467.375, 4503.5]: 1.61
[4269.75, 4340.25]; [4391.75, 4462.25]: 1.51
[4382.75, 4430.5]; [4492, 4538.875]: 1.48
